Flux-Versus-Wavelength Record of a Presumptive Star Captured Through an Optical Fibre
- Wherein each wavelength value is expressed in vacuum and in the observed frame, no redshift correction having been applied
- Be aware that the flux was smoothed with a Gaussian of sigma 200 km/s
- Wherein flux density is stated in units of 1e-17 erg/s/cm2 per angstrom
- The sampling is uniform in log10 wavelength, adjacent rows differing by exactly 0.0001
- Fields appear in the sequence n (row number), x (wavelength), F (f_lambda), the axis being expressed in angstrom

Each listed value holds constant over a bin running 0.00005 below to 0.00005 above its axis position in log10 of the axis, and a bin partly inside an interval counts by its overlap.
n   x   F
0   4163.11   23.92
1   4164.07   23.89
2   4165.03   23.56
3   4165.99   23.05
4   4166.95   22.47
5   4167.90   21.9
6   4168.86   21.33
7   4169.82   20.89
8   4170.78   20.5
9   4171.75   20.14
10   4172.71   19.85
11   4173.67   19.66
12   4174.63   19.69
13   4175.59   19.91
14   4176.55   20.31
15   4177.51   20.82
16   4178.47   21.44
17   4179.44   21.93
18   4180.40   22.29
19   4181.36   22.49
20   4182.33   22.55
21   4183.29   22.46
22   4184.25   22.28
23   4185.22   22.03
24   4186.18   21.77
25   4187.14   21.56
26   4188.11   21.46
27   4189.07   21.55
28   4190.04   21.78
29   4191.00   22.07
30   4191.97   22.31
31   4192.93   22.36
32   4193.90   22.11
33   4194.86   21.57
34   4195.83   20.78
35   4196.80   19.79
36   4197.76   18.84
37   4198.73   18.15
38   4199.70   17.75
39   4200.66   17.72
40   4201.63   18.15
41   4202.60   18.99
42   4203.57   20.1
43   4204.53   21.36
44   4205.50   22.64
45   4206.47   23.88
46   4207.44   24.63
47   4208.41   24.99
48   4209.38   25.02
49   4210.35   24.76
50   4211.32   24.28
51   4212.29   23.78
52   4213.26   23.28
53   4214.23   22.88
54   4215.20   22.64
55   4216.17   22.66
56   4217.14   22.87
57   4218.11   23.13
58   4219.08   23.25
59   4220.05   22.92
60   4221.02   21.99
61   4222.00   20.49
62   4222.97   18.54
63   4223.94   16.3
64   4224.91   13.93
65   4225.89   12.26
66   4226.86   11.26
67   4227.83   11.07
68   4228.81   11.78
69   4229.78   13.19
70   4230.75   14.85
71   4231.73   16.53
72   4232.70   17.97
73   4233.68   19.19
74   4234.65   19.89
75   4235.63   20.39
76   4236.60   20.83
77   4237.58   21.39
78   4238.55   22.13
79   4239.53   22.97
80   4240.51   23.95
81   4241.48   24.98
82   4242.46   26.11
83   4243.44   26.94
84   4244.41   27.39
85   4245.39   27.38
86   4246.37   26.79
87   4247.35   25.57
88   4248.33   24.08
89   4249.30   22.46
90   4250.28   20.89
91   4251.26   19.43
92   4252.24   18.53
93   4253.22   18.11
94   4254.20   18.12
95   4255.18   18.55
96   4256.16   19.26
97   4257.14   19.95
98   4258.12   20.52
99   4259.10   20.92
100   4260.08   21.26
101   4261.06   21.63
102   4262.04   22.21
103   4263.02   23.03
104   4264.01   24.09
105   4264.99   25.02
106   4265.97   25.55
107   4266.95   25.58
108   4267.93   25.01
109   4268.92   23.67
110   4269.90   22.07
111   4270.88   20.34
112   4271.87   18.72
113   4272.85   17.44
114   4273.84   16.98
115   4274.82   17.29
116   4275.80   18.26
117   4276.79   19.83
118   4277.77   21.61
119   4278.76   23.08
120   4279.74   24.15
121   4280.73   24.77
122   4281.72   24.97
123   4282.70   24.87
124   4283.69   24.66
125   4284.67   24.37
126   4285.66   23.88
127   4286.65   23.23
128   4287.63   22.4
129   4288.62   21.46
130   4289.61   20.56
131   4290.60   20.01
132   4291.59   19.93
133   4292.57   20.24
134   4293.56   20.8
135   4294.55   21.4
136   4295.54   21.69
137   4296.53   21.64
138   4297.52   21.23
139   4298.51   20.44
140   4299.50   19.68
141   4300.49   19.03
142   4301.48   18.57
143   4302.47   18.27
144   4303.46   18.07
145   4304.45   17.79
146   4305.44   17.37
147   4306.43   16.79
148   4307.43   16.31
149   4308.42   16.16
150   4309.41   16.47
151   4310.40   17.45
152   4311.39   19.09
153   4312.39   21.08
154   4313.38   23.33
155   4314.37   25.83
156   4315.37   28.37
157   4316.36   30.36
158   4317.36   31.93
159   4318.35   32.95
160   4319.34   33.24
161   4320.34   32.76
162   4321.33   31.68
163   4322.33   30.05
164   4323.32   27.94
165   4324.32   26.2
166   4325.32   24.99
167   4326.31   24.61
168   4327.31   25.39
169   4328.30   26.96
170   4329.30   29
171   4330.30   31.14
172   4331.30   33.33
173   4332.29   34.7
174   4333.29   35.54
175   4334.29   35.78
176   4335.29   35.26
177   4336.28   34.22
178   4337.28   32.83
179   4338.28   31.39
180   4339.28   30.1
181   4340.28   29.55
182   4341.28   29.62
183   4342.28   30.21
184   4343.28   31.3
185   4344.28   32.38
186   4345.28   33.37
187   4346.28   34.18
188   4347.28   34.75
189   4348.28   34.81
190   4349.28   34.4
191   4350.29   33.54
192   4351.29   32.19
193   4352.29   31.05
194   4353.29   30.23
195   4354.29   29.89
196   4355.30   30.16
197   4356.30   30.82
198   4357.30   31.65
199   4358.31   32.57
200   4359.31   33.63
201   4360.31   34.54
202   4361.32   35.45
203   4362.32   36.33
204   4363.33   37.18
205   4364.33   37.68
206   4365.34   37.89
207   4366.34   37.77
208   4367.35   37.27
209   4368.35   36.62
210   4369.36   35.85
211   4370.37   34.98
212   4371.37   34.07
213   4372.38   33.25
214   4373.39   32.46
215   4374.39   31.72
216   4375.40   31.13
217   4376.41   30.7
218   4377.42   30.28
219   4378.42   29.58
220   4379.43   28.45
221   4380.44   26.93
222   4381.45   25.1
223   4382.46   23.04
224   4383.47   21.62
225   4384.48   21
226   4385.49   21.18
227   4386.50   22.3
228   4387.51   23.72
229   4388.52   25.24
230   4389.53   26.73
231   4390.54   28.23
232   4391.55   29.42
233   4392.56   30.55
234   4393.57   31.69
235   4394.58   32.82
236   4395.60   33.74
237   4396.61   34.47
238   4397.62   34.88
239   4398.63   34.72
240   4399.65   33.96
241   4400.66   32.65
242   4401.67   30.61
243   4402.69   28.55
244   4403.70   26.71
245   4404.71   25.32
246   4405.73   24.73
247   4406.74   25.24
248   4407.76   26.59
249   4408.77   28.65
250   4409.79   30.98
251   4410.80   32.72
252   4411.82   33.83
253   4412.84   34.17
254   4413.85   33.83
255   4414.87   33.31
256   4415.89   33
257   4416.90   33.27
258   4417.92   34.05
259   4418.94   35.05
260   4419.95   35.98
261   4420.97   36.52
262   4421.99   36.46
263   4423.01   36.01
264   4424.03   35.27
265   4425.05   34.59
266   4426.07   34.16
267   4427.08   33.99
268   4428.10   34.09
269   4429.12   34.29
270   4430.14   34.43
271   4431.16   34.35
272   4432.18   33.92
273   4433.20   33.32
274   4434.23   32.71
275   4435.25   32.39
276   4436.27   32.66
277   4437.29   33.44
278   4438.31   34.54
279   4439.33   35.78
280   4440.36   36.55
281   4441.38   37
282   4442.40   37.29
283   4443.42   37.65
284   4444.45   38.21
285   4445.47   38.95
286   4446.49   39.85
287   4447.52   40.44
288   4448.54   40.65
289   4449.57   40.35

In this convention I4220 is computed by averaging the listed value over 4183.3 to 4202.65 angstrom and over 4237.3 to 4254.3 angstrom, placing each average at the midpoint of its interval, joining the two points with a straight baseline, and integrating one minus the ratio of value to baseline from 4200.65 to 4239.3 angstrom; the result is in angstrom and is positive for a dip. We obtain 3.5 angstrom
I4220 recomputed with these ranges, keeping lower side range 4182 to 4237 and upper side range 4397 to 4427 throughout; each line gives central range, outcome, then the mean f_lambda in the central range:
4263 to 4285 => 1.59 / 22.4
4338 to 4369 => -4.80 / 33.3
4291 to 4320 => 4.92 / 21.6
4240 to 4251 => -1.27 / 25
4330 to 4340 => -2.04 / 33.4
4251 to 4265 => 1.58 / 20.6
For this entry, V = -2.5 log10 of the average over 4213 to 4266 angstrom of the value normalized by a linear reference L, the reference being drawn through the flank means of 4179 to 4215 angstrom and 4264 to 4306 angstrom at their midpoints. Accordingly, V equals 0.04 mag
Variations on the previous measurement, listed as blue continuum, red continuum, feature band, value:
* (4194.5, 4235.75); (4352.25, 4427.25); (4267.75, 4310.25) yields 0.20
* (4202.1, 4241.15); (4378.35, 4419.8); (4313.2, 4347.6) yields -0.19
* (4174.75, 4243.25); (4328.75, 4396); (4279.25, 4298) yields 0.17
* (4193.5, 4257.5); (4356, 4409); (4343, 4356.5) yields -0.14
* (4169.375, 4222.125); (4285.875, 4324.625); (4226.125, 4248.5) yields 0.07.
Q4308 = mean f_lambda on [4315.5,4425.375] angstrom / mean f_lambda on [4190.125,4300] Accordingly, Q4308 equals 1.48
